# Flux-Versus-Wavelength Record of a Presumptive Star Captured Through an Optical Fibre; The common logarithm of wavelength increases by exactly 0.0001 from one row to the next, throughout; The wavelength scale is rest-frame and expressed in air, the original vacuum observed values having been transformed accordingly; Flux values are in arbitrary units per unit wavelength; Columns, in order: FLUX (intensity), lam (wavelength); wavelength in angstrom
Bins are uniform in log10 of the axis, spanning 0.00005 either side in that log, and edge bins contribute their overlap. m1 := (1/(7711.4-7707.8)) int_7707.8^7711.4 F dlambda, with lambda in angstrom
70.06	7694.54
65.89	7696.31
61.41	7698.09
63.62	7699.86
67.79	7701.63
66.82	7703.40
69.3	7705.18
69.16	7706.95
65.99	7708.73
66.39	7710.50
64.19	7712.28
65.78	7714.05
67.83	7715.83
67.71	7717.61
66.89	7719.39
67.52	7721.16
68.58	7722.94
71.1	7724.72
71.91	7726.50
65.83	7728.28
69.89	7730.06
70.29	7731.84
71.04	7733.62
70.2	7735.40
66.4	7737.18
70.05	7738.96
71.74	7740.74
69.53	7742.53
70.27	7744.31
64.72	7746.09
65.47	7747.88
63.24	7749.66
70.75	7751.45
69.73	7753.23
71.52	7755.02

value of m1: 66.1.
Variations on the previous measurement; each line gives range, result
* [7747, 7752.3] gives 66.4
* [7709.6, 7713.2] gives 65.4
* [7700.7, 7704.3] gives 67.3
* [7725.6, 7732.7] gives 69.5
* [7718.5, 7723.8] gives 67.7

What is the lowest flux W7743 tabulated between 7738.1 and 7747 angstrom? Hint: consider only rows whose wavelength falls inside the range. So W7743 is 64.72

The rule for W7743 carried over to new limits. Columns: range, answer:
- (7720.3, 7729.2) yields 65.83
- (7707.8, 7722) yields 64.19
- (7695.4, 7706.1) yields 61.41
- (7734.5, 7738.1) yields 66.4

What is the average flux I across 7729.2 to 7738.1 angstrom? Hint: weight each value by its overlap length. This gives 69.6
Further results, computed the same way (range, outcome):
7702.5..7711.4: 67.5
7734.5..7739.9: 69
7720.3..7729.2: 69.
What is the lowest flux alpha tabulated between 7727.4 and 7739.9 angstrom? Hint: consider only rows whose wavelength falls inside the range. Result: 65.83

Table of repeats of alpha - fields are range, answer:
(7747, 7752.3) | 63.24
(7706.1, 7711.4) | 65.99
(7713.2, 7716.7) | 65.78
